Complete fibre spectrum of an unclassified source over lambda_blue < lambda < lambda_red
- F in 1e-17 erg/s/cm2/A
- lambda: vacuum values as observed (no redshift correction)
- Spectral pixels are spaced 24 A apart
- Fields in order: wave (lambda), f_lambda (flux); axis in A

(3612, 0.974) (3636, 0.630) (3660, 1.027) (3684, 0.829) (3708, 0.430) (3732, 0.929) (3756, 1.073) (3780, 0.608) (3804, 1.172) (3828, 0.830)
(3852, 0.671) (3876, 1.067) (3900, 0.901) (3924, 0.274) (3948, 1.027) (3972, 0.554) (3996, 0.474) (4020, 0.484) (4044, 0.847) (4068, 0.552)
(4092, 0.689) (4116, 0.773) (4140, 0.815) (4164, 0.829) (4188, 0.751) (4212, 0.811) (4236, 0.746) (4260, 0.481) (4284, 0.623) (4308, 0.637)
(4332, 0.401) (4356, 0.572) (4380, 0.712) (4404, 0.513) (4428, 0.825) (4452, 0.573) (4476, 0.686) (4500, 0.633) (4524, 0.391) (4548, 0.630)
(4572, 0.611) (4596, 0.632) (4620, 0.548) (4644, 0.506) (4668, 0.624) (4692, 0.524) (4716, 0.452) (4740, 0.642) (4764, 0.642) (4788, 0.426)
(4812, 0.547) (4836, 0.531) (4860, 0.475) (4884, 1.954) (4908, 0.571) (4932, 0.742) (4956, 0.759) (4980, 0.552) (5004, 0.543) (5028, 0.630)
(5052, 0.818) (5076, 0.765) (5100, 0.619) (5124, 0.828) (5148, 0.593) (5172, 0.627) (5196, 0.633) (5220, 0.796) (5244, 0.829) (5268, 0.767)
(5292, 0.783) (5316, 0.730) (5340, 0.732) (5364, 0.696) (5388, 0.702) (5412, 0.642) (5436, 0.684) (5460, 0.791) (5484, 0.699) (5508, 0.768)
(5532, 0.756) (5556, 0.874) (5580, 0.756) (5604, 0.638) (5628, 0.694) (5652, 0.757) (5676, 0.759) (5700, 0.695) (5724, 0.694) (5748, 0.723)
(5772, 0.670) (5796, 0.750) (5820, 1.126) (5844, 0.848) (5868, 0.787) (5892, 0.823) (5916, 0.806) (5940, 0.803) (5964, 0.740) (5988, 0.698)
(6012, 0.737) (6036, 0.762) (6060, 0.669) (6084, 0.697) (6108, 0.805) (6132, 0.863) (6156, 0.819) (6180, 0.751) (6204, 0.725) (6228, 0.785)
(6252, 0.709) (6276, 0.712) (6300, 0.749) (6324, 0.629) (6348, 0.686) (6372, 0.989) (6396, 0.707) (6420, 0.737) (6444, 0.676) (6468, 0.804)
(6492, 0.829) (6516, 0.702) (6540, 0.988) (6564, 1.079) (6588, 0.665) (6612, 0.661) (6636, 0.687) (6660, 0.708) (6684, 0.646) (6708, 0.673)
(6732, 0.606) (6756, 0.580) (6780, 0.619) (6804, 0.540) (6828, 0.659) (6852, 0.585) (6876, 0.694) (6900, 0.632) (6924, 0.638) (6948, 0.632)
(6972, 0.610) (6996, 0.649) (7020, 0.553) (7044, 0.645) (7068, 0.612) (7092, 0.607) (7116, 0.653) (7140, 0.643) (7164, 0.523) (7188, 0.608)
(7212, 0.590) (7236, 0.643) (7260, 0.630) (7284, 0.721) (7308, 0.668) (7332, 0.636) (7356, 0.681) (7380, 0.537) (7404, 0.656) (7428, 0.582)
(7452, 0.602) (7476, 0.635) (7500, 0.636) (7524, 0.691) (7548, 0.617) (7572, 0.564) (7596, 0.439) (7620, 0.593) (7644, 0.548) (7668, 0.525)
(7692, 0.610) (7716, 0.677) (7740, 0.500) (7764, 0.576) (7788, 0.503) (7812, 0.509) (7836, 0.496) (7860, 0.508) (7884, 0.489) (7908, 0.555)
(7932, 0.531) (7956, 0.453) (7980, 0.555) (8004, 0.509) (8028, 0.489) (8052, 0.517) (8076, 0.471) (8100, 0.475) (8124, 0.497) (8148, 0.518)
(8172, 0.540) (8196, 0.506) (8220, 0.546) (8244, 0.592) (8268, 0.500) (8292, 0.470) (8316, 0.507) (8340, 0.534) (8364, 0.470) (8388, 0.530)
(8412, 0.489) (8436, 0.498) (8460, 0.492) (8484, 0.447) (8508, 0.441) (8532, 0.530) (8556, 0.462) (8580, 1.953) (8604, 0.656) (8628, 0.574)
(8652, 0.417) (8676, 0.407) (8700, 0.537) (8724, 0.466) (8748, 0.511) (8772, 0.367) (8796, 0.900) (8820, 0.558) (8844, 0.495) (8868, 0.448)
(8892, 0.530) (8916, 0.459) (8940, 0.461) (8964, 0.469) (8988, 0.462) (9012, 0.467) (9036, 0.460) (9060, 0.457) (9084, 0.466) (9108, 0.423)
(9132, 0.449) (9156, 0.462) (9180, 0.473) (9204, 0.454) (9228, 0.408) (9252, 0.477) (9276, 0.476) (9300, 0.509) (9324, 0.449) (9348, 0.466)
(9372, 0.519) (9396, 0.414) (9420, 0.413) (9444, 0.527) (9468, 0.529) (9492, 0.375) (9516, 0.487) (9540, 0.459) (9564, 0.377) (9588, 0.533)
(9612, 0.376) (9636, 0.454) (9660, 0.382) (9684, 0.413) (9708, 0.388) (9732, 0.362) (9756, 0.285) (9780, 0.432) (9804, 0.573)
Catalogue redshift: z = 0.308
